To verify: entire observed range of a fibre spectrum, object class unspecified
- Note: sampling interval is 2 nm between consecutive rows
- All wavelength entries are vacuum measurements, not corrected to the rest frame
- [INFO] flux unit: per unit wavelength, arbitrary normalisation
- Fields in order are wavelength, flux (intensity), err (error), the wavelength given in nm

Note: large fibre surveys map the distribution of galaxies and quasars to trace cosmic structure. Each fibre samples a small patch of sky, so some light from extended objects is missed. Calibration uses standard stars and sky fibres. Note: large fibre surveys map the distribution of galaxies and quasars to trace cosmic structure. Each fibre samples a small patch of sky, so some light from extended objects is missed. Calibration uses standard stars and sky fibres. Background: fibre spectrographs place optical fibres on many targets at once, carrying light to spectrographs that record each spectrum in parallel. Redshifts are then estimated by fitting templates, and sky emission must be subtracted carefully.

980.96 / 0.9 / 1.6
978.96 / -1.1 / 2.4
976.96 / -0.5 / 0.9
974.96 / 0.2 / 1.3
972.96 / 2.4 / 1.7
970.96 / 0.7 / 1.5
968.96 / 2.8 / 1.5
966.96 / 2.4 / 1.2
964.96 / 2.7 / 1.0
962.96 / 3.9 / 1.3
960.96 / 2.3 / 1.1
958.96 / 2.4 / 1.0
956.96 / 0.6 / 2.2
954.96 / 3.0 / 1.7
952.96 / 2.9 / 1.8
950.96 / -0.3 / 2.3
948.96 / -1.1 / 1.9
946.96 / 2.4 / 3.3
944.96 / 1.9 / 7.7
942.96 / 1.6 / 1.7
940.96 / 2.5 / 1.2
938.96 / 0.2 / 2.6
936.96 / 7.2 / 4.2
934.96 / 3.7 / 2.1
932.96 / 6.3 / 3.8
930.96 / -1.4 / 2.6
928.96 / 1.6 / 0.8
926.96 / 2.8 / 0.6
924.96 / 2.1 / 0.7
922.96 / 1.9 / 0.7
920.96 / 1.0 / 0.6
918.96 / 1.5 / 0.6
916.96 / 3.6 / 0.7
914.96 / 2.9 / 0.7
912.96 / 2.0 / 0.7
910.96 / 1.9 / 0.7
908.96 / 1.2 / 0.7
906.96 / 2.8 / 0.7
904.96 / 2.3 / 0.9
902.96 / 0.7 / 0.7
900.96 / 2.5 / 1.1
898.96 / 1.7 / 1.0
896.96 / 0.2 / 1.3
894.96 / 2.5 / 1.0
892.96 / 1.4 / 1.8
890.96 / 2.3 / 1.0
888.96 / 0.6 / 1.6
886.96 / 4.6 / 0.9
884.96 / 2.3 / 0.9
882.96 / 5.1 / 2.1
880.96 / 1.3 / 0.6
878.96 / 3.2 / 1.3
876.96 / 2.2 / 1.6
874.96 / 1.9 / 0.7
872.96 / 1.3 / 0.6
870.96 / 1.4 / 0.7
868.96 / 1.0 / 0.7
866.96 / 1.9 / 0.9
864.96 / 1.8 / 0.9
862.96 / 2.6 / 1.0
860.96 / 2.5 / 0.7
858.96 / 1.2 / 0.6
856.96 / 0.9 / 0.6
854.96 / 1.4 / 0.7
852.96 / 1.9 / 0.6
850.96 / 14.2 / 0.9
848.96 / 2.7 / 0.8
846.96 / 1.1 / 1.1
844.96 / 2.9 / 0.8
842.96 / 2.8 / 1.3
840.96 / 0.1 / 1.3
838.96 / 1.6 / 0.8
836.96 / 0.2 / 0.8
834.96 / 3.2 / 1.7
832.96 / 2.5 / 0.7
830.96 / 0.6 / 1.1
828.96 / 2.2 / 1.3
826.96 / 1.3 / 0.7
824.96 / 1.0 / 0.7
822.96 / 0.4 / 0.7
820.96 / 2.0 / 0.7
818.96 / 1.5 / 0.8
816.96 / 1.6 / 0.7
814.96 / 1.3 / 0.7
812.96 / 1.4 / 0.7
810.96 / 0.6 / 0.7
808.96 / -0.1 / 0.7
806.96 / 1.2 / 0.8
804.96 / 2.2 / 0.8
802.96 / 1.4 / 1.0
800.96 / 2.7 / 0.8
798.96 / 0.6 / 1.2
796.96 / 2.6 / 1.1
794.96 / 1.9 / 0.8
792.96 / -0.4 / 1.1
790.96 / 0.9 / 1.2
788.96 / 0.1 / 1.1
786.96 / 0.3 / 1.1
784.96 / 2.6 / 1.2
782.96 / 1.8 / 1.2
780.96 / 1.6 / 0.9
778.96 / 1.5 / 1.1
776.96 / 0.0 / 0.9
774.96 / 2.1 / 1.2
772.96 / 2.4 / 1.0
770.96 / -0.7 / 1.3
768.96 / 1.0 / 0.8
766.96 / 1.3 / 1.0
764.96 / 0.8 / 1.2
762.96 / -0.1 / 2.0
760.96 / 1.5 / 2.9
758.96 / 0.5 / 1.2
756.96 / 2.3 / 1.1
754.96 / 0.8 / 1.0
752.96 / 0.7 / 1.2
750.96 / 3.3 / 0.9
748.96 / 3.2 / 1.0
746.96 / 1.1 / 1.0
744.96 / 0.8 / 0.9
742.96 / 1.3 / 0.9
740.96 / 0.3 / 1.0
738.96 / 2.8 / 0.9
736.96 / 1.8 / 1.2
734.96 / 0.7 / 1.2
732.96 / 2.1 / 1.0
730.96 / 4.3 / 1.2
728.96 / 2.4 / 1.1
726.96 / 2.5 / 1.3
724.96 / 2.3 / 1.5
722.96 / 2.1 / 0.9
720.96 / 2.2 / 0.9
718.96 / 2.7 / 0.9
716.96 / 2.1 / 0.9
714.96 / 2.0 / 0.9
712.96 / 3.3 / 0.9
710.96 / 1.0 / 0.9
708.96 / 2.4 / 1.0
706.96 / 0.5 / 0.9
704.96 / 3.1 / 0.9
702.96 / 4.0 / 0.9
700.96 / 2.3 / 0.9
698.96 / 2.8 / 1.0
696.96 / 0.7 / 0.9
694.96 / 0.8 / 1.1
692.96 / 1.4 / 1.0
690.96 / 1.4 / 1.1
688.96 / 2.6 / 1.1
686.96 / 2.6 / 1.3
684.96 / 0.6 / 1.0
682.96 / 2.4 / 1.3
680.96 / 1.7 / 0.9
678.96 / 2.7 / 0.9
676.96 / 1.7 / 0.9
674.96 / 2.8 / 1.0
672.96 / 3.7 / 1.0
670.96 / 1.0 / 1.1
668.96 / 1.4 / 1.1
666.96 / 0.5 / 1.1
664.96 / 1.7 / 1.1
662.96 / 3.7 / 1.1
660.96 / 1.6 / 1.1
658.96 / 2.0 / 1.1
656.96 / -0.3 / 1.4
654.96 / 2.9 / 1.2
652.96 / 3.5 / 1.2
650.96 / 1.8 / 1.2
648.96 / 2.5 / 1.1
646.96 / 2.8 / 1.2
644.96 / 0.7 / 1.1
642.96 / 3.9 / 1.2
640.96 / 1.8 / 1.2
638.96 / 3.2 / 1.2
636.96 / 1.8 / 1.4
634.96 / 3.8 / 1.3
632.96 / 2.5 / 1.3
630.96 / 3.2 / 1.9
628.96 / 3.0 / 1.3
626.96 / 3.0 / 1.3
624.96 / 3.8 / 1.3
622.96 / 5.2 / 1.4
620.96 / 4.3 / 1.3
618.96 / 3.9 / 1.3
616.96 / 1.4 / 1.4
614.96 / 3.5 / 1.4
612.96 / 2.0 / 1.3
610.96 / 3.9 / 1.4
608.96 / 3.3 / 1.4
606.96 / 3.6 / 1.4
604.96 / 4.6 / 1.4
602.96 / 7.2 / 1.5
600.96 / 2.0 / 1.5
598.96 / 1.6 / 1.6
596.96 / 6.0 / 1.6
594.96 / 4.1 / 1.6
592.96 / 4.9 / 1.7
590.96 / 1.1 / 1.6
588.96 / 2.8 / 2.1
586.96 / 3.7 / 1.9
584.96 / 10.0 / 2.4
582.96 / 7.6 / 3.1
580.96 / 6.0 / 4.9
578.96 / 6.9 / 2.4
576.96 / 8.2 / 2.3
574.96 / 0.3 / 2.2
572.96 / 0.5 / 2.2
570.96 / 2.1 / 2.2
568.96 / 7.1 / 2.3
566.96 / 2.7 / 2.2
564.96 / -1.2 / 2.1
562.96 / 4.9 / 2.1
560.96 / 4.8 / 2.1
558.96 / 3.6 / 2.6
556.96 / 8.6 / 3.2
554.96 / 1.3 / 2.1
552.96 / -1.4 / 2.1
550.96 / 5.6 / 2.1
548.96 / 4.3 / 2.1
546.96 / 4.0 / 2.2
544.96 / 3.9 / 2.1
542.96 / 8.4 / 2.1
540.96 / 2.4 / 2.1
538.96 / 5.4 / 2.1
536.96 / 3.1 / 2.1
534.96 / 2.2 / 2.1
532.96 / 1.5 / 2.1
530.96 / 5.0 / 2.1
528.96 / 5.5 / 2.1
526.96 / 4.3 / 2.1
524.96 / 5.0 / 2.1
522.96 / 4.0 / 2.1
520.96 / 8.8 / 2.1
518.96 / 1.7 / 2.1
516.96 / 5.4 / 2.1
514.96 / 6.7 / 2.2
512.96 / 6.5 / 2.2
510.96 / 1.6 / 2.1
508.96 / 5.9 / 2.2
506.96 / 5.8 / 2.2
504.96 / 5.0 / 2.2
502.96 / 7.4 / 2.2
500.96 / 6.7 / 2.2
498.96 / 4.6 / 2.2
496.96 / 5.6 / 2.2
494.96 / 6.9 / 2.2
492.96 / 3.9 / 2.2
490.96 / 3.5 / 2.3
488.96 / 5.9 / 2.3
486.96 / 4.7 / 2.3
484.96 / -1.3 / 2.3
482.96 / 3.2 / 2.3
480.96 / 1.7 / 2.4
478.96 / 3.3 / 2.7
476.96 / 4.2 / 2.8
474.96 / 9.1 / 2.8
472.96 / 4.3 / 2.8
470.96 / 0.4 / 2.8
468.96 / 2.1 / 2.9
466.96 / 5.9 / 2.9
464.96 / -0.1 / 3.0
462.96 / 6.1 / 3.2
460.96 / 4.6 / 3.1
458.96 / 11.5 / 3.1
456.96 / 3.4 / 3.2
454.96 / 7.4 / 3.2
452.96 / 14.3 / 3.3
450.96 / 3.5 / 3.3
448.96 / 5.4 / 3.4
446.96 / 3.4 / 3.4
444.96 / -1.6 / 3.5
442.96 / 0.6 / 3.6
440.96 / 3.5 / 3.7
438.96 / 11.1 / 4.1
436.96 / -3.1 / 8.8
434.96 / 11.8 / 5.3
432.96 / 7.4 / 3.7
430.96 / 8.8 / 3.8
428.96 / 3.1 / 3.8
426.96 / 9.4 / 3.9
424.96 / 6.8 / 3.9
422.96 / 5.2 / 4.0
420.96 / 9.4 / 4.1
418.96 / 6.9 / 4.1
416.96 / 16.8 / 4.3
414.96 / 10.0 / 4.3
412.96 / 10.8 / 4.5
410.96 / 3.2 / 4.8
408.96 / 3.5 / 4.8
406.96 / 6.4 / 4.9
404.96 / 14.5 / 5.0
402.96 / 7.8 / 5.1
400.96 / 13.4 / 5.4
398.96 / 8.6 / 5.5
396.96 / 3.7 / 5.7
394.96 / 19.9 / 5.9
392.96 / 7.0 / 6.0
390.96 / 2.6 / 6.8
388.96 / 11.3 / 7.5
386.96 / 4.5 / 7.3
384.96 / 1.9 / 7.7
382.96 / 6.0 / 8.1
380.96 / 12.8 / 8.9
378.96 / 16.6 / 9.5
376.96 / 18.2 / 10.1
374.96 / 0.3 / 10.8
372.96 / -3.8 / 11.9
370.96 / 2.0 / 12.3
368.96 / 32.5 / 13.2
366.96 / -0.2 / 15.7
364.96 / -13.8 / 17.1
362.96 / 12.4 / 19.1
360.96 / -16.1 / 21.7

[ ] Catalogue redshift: 1.282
